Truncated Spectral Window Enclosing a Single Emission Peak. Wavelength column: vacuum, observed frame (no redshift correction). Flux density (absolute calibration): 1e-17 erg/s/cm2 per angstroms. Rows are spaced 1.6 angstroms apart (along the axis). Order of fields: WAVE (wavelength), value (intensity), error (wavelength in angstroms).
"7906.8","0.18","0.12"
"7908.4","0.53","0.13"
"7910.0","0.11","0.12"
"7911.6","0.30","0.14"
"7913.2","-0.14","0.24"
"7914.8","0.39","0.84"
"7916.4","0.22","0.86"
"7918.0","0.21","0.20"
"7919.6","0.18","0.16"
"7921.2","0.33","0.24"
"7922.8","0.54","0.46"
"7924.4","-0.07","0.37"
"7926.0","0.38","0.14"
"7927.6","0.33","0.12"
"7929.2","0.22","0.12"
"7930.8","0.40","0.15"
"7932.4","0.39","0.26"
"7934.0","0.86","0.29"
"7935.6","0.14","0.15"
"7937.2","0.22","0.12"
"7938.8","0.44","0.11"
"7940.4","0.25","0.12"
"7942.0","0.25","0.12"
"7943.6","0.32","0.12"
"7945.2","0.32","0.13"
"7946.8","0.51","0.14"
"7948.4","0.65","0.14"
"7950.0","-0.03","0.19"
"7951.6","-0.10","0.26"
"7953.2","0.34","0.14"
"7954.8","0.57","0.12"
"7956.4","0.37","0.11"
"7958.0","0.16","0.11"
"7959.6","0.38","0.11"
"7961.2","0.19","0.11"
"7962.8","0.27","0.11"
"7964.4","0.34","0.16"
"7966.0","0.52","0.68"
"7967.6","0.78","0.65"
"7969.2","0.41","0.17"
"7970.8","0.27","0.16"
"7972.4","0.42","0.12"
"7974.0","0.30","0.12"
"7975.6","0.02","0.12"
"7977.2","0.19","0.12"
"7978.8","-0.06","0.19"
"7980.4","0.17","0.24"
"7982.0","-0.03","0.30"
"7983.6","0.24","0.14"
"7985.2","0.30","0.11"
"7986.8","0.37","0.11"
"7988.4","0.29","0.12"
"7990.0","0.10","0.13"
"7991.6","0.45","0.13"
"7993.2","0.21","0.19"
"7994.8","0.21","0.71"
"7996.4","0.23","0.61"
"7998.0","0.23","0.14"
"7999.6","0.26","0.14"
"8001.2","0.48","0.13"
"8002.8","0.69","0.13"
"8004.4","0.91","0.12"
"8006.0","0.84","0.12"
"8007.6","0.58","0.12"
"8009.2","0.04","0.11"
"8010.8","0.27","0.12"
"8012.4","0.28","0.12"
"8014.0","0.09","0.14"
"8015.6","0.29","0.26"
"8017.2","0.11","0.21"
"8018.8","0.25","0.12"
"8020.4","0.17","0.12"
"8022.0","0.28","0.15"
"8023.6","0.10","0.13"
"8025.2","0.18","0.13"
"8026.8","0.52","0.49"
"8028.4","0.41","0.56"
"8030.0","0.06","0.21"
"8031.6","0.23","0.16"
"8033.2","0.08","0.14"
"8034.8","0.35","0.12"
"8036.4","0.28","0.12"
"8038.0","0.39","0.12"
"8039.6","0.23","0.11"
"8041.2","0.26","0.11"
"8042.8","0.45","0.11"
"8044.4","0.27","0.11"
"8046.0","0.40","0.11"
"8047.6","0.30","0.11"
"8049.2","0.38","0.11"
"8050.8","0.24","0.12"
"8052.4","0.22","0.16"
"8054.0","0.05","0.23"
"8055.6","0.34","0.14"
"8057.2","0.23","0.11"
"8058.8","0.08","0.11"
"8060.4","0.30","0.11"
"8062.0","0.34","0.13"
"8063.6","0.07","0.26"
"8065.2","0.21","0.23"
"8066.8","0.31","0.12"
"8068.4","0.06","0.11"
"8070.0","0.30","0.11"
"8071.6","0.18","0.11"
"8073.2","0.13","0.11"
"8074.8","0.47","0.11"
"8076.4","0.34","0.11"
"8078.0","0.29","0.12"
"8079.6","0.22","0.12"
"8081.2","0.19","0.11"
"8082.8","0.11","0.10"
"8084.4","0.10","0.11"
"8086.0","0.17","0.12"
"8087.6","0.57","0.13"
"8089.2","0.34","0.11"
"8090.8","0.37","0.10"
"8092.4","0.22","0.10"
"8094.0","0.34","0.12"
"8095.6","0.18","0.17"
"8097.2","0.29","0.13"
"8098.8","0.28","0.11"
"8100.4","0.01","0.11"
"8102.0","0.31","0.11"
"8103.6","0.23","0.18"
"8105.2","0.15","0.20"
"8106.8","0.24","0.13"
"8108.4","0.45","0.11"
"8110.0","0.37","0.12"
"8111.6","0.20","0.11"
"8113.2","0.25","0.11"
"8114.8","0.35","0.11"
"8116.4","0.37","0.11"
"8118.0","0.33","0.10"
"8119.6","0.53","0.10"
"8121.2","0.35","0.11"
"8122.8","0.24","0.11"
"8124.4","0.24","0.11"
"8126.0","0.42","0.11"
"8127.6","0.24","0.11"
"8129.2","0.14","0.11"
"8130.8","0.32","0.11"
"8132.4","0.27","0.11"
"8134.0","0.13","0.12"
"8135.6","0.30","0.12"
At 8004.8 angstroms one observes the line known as H-gamma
